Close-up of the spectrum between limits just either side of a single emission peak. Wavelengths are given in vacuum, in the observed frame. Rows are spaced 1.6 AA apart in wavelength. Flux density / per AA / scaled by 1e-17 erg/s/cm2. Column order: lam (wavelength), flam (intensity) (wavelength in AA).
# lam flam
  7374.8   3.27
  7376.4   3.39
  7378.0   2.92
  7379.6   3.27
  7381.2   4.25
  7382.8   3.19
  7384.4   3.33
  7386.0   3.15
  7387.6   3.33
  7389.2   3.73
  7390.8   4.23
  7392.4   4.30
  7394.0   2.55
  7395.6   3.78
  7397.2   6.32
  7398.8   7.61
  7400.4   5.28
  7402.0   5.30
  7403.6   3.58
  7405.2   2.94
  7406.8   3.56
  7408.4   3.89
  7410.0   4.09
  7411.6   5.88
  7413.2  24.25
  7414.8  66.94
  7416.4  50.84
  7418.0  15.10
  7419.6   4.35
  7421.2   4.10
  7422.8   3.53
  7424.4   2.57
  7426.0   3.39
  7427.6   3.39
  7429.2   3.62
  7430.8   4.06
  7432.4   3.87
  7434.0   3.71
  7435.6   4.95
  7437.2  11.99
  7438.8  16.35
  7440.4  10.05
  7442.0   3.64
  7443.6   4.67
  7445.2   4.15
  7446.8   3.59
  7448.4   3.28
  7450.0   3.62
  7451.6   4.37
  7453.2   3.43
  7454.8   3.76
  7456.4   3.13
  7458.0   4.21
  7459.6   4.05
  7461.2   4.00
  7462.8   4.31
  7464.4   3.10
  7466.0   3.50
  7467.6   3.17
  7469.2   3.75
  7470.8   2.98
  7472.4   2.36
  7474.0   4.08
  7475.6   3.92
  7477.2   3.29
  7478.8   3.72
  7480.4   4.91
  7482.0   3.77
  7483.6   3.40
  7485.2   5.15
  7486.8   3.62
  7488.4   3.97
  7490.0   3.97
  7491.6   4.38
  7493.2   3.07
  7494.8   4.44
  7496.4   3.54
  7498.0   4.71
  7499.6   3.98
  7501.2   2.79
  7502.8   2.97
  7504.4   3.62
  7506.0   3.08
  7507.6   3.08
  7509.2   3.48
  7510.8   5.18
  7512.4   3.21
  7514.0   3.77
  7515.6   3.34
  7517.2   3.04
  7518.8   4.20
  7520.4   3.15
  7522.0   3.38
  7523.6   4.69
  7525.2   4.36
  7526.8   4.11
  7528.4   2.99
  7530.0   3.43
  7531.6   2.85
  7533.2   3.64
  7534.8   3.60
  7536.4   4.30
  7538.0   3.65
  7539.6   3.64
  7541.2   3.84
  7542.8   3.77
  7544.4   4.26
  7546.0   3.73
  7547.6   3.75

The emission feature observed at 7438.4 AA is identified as [N II]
